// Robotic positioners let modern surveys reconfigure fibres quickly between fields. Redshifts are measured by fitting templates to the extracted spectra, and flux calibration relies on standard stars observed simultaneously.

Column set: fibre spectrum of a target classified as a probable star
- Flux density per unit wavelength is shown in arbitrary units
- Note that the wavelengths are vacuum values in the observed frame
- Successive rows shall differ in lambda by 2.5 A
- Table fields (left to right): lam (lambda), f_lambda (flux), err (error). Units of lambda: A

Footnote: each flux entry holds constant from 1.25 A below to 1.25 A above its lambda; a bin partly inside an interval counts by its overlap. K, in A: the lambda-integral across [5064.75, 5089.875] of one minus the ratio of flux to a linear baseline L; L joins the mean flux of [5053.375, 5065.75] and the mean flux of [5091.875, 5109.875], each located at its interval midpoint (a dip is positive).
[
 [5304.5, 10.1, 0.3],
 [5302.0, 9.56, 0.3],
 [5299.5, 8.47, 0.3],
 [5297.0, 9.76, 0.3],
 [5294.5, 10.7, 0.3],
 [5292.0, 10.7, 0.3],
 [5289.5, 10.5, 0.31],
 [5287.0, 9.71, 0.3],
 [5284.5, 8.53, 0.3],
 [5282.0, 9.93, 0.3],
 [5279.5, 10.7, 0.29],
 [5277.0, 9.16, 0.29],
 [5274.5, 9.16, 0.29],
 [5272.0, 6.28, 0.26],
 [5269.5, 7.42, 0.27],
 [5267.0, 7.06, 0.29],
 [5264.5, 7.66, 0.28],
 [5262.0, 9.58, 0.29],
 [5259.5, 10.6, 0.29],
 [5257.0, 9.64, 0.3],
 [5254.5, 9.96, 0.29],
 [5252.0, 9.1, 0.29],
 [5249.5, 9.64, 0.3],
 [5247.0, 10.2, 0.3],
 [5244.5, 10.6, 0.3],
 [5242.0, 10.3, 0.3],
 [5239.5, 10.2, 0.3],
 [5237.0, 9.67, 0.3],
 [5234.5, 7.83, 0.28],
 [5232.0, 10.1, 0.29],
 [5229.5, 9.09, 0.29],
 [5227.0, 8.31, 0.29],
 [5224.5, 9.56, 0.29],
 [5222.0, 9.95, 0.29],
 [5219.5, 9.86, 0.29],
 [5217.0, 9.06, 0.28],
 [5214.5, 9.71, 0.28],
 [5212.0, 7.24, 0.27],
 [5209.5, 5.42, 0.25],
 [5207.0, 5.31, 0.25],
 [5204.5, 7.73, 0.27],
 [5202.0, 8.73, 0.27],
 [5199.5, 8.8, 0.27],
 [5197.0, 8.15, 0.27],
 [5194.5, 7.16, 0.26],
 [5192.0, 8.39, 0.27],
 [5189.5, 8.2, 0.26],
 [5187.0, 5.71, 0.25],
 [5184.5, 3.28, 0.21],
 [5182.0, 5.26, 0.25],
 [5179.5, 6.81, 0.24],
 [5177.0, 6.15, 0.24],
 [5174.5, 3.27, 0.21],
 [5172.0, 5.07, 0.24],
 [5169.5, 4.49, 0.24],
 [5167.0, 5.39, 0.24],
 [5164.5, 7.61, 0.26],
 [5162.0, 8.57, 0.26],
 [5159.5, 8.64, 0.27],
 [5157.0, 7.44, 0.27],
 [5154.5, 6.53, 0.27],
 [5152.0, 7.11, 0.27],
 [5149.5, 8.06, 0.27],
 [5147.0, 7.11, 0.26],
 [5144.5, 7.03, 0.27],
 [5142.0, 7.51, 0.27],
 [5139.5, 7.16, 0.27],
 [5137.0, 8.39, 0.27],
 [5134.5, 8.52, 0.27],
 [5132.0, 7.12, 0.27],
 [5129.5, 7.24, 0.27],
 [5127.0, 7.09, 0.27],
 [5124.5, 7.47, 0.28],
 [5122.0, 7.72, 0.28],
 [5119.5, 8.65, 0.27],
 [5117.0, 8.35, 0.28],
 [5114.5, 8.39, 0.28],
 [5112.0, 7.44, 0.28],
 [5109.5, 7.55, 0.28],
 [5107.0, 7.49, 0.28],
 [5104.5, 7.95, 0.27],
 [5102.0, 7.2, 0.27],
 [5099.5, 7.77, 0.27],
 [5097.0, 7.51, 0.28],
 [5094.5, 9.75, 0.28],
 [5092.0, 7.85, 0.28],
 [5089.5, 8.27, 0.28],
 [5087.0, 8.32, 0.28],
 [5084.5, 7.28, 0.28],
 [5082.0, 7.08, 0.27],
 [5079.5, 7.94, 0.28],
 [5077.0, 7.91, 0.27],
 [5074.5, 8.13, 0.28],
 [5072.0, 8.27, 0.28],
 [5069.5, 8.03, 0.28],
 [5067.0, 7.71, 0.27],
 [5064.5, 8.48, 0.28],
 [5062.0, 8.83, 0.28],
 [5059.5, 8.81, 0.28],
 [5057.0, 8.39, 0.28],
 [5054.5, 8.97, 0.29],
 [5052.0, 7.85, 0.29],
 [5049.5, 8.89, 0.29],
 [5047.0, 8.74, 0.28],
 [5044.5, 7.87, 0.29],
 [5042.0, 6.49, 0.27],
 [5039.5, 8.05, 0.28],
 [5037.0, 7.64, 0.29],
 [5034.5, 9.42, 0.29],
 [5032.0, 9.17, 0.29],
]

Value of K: 1.3 A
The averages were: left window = 8.69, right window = 7.9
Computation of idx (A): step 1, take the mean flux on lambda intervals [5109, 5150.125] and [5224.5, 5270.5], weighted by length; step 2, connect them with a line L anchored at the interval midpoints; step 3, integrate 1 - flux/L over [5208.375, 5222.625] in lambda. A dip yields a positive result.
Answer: 0.6 A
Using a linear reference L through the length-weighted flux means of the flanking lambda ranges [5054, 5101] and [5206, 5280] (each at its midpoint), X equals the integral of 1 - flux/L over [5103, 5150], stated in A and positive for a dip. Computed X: 3.9 A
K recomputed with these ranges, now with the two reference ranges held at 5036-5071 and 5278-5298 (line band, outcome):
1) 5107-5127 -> 1.9 A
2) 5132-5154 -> 3.4 A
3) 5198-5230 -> 3.8 A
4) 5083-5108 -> 1.8 A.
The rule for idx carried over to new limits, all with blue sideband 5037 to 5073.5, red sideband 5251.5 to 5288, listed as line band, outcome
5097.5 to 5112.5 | 1.5 A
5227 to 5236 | -0.1 A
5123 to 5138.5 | 1.6 A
